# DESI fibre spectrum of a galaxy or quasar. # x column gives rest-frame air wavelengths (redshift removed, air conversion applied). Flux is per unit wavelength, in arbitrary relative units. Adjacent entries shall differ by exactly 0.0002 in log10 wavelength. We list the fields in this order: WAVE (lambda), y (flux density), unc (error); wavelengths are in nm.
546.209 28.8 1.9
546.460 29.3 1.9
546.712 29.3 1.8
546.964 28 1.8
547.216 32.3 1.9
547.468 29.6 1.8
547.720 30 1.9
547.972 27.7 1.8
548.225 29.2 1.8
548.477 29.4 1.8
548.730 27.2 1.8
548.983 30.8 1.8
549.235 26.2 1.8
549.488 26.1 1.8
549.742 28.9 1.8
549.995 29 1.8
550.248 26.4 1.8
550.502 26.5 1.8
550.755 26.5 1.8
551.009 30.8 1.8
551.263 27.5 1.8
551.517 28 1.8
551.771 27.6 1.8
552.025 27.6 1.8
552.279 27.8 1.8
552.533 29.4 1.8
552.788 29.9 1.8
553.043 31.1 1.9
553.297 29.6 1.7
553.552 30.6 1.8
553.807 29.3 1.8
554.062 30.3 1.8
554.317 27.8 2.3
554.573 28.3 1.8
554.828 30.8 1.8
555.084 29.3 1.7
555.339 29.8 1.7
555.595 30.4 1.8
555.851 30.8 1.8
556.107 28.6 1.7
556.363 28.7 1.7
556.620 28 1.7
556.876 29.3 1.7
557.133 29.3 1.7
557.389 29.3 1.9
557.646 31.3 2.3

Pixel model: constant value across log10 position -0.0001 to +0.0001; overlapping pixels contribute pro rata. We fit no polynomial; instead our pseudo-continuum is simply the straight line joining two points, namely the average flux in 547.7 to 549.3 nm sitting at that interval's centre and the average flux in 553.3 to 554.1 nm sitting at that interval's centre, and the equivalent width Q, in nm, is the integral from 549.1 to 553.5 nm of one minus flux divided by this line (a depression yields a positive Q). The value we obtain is 0.17 nm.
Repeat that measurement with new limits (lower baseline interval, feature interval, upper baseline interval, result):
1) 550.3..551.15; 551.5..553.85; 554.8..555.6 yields -0.03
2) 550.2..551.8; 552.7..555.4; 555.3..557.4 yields -0.10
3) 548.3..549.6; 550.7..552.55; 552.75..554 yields 0.07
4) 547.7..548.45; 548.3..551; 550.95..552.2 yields 0.07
